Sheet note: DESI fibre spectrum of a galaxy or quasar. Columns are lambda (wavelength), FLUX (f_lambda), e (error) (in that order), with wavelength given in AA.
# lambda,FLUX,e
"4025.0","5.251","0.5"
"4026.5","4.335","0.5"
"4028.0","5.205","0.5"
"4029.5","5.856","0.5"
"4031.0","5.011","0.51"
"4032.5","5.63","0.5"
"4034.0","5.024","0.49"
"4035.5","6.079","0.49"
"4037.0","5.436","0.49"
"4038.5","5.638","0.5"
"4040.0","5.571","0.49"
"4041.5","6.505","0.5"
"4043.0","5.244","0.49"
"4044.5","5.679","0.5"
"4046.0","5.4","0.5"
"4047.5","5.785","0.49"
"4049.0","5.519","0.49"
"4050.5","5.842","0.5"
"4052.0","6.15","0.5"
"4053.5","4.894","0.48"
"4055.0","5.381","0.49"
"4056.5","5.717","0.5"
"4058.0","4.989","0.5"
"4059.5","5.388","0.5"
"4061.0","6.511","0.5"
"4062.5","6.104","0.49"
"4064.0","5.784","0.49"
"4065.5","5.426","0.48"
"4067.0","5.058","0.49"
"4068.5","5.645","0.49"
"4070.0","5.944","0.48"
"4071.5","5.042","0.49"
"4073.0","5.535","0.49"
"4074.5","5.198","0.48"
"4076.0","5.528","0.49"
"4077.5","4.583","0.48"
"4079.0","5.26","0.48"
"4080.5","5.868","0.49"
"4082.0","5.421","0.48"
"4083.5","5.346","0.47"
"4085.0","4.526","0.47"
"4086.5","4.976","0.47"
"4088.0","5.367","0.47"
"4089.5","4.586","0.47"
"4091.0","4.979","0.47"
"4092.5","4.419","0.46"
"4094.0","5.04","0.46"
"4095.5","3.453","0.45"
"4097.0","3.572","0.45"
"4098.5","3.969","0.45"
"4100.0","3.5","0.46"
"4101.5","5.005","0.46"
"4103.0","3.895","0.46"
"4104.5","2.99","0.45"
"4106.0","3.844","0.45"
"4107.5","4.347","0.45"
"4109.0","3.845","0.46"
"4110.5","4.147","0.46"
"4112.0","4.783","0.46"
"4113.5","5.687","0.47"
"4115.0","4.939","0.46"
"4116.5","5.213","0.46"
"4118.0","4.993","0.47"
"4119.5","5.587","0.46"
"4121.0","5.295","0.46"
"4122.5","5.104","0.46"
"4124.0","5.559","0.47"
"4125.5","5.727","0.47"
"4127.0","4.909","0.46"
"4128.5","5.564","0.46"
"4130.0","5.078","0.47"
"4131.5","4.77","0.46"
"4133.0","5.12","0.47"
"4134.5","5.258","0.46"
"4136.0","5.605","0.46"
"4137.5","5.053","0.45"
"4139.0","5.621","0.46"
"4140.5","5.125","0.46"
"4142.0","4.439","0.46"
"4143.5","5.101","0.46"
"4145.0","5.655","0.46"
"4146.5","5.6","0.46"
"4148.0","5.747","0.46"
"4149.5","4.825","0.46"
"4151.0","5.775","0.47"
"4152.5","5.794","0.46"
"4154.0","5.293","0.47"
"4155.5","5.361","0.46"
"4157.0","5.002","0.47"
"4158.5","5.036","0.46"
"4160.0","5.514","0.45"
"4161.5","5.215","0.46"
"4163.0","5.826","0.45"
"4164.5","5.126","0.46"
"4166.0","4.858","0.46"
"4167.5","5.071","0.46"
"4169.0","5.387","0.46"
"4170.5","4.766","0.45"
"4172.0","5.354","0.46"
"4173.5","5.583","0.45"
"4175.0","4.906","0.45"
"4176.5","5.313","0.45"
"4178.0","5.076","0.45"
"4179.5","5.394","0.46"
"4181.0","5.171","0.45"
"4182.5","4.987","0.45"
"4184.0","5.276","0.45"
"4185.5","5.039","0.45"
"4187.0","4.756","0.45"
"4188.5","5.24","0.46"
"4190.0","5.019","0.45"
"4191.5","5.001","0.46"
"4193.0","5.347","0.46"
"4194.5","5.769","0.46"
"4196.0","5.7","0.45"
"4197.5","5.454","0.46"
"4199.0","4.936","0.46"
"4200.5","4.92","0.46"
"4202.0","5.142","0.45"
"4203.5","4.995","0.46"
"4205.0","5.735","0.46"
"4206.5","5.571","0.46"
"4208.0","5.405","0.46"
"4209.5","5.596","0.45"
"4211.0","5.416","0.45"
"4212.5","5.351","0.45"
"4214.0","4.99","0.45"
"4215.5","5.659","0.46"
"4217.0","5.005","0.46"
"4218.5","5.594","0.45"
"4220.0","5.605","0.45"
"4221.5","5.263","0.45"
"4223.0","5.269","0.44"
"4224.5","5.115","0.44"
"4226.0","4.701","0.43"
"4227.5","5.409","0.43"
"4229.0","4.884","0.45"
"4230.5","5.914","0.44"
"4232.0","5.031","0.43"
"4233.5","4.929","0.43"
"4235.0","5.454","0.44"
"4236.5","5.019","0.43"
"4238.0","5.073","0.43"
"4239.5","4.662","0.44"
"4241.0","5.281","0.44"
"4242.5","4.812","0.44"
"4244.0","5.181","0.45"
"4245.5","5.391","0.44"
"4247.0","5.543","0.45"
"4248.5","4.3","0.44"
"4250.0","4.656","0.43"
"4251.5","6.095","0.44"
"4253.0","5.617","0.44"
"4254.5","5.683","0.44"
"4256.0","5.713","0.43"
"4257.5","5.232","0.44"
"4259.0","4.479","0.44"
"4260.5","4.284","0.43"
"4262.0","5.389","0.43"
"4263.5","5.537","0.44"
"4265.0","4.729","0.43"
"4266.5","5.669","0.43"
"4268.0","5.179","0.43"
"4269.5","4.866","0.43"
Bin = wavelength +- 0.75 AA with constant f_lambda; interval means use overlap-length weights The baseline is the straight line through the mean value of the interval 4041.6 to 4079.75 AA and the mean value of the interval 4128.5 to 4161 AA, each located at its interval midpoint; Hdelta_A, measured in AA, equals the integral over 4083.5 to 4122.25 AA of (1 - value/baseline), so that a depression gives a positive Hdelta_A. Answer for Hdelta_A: 6.2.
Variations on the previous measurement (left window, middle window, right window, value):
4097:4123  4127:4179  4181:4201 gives -4.16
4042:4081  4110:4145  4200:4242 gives 1.50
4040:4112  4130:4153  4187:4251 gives -0.71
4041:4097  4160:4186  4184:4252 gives 0.23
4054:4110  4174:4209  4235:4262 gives -1.16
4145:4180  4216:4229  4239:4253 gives -0.12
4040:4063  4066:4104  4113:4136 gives 4.33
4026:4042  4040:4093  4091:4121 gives -4.46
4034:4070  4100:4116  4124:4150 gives 3.16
